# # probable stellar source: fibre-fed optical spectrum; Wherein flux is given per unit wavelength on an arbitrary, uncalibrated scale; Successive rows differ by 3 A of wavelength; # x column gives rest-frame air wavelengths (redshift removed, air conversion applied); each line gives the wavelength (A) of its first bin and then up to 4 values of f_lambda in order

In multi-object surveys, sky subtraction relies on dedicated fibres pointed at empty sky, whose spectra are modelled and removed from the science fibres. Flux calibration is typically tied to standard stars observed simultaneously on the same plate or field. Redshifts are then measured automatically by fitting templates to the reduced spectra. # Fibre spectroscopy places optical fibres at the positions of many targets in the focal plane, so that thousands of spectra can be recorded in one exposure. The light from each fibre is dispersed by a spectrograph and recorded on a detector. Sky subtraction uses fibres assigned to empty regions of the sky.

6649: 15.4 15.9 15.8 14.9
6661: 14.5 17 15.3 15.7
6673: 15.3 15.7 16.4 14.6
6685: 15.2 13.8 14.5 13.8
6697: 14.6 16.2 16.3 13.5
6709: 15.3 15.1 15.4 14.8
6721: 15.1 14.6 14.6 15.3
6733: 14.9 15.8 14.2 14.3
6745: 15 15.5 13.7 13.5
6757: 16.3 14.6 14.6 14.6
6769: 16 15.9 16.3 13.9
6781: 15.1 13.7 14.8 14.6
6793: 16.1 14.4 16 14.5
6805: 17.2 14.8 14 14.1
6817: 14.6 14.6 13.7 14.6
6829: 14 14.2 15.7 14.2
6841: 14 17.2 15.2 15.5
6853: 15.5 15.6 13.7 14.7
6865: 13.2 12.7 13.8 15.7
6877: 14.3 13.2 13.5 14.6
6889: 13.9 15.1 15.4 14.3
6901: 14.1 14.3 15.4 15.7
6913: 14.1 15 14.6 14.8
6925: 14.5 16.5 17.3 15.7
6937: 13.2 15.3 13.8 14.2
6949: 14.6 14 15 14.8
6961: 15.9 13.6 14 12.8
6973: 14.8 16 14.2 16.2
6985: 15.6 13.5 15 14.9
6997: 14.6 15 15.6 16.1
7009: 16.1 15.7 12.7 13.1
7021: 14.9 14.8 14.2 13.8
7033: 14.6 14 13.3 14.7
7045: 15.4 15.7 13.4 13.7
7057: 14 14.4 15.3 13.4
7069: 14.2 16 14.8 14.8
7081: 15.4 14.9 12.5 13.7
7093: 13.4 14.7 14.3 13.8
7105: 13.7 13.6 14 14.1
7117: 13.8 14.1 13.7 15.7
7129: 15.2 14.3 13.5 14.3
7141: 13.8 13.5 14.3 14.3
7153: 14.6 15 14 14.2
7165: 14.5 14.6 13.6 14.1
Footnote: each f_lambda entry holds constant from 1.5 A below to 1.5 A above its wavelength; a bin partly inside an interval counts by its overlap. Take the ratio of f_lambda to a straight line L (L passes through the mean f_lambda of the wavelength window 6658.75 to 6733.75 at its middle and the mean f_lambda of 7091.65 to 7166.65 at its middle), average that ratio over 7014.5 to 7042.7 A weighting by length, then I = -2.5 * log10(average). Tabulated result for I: 0.03 mag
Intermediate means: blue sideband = 15.1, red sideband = 14.2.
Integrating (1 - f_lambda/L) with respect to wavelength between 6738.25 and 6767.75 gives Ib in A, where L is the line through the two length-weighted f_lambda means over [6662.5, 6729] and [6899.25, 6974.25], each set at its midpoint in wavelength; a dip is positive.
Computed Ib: 0.7 A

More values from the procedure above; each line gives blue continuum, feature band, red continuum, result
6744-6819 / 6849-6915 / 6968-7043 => 1.5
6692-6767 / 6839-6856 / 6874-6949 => -0.8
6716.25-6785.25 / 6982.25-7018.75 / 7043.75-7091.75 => -0.9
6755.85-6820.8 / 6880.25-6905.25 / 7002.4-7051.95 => 0.8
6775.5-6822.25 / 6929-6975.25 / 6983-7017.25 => 0.9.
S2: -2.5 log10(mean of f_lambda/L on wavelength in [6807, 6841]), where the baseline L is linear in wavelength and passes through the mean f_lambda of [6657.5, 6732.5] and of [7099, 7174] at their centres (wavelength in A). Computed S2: 0.03 mag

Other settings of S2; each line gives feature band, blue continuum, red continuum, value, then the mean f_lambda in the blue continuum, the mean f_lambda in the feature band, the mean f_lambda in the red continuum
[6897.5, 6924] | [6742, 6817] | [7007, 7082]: 0.00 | 14.9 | 14.7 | 14.5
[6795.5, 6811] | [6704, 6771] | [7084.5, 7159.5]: -0.04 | 14.9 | 15.3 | 14.1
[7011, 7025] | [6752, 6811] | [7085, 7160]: 0.02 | 15.1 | 14.2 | 14.1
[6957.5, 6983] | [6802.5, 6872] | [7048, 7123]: -0.02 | 14.6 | 14.7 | 14.2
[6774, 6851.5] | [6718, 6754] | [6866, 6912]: -0.02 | 14.8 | 14.9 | 14.4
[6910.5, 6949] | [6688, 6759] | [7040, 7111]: -0.03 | 14.9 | 14.9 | 14.3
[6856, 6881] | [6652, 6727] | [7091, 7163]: 0.05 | 15.1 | 14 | 14.2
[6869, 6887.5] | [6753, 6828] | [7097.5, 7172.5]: 0.04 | 14.9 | 14.1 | 14.2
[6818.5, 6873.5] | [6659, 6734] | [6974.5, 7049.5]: 0.03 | 15.1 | 14.6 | 14.8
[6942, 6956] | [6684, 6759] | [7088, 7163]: 0.01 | 14.8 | 14.3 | 14.1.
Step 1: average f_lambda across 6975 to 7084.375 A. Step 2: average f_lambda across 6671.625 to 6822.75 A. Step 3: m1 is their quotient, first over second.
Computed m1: 0.98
